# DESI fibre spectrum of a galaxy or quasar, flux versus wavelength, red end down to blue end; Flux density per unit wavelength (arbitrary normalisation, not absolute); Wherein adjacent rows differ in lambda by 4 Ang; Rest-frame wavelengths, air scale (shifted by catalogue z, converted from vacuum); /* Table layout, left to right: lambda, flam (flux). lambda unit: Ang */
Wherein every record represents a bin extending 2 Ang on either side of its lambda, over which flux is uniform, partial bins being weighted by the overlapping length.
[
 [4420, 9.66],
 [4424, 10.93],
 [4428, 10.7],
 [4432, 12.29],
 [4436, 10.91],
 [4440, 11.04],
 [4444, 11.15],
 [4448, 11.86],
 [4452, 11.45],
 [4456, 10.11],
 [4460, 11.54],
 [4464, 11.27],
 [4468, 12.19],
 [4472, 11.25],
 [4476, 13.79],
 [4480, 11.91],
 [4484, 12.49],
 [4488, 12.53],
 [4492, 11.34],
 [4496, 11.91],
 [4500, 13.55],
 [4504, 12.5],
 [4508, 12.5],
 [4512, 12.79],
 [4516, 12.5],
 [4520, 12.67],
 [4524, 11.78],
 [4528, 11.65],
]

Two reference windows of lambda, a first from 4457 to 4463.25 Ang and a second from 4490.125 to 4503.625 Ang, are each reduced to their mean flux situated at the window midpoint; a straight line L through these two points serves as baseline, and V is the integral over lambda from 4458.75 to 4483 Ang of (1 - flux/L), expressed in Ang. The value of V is -0.96 Ang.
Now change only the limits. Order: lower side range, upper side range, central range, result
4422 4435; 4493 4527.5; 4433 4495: 0.63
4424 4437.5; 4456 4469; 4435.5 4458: 0.45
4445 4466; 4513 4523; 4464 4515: -1.78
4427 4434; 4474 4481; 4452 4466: 1.57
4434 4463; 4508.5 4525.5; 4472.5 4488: -1.06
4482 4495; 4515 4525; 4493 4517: -0.67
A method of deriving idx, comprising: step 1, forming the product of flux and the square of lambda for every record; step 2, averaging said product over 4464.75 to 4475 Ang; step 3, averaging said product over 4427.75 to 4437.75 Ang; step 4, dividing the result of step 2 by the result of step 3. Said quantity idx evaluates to 1.06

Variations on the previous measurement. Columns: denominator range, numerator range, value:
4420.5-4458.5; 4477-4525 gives 1.15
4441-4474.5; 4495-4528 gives 1.12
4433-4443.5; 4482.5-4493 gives 1.12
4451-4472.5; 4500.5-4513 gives 1.15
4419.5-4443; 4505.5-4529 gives 1.17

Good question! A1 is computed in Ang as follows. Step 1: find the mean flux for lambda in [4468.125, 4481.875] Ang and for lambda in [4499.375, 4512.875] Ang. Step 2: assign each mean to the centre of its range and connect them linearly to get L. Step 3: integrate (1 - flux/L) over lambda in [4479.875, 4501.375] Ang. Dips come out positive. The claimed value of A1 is 0.4 Ang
